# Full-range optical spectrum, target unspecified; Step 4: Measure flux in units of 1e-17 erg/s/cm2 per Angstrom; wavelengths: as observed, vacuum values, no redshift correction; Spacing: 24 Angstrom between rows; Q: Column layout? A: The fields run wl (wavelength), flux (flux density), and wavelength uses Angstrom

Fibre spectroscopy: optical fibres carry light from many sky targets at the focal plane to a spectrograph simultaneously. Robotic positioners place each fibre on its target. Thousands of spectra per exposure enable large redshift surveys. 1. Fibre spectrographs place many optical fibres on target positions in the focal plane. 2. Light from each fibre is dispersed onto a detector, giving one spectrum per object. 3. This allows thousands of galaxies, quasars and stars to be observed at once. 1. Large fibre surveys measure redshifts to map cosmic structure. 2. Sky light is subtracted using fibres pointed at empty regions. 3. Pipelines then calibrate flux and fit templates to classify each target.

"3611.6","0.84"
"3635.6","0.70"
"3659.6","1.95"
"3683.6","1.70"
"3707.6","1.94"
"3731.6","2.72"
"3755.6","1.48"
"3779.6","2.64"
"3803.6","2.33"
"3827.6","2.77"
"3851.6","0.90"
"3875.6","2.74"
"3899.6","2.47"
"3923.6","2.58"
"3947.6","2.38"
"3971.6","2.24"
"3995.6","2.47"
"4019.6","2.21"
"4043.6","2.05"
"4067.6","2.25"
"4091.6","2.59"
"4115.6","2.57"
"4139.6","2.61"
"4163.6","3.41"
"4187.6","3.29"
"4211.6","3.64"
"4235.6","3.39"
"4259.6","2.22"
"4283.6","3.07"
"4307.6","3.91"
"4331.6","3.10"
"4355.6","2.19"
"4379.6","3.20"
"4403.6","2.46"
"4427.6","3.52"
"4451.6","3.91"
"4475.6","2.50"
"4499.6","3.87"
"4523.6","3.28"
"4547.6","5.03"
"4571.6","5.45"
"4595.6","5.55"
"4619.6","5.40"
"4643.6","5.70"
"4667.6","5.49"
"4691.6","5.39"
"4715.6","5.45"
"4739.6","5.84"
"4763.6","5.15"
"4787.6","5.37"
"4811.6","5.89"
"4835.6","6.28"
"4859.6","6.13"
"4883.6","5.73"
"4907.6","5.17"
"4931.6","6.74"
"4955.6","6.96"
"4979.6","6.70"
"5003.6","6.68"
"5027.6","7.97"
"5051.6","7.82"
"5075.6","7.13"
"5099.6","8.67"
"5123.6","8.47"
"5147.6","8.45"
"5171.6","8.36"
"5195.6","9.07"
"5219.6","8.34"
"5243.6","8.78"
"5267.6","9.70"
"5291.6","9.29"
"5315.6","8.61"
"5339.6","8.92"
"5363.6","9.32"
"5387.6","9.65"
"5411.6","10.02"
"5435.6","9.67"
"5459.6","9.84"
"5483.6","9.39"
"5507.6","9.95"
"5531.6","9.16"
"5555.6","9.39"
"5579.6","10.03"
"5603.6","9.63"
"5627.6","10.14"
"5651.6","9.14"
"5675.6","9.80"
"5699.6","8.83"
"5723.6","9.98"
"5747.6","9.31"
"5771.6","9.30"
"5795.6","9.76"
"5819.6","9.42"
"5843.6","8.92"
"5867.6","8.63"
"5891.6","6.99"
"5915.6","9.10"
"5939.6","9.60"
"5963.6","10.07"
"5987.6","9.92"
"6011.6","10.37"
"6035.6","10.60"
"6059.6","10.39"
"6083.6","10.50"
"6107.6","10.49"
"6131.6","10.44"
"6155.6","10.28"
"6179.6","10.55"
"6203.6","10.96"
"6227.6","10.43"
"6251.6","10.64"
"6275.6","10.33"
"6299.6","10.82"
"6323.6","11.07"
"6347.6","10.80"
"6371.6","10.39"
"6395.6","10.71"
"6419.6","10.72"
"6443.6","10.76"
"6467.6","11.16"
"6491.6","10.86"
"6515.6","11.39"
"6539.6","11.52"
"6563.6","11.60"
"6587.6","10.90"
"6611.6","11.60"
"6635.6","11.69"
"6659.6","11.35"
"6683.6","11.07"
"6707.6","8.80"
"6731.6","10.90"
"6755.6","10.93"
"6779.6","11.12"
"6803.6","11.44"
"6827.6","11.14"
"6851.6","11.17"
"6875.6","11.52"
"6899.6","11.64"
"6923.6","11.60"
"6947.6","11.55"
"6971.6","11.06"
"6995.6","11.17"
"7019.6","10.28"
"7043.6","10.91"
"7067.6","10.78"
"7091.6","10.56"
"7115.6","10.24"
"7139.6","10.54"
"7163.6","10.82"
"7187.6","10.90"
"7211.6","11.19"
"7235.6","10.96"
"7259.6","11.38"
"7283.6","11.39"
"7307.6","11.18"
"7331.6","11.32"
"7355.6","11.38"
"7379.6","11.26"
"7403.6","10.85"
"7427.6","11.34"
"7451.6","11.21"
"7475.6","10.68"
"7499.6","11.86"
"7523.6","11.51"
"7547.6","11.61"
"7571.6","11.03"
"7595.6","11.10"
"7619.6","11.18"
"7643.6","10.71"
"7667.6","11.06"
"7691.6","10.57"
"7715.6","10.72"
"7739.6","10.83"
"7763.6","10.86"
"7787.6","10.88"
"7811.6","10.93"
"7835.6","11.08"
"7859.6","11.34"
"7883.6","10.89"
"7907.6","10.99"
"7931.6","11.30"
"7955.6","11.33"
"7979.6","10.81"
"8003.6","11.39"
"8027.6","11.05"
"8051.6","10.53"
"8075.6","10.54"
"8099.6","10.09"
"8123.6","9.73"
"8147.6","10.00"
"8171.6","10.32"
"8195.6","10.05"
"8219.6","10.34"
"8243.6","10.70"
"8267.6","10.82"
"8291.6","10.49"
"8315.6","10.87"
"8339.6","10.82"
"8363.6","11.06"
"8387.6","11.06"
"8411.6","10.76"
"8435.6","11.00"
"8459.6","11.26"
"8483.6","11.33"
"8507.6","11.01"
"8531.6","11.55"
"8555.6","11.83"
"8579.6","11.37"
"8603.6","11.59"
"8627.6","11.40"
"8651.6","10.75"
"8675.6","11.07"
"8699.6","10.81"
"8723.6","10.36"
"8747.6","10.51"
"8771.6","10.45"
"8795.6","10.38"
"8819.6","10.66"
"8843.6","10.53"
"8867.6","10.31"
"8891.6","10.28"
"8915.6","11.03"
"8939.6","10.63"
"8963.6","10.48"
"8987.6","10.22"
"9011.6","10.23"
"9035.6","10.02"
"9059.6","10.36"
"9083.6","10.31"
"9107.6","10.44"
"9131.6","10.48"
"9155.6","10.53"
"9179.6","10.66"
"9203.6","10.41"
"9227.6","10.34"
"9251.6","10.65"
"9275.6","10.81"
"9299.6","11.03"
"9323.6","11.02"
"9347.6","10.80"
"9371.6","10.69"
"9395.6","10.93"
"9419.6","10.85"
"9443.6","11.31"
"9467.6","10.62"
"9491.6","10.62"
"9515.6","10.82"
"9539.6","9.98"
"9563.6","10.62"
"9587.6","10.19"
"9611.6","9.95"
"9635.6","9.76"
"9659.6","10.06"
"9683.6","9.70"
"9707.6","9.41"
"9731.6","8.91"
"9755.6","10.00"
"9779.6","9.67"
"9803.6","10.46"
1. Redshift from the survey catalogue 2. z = 0.14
